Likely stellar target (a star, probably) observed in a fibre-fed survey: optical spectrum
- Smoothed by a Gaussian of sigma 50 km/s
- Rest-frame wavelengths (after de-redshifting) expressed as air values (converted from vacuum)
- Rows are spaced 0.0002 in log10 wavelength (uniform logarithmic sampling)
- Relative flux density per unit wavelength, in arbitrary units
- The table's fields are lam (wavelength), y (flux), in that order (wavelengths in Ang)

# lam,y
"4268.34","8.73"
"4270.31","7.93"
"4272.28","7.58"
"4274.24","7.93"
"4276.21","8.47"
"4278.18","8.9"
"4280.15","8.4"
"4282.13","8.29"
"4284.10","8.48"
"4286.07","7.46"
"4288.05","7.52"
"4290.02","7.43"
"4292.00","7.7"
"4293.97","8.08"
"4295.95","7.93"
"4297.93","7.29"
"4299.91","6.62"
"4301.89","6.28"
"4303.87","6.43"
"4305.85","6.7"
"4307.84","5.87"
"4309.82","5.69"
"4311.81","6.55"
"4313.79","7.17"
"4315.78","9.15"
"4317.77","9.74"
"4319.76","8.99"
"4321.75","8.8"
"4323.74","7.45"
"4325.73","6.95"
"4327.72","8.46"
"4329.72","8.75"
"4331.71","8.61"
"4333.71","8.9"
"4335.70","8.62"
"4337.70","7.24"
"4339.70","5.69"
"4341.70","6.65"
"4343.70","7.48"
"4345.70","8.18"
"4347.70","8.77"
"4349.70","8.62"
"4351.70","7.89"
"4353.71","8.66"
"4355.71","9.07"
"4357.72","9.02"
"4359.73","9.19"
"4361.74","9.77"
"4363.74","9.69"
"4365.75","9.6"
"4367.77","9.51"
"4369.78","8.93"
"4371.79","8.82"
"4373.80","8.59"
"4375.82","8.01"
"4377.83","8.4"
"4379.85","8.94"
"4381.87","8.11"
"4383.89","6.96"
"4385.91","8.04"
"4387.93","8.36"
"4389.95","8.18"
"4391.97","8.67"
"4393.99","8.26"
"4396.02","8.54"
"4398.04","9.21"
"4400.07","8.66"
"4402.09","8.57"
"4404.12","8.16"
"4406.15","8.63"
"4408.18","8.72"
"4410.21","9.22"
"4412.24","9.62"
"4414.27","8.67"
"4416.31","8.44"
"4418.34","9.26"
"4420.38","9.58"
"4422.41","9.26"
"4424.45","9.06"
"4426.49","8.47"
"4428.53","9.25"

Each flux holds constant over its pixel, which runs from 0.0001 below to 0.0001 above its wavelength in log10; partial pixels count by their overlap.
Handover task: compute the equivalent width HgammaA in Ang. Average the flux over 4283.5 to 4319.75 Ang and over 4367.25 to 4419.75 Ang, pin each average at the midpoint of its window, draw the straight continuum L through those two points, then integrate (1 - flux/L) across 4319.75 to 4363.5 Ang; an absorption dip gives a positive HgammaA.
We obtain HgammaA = -2.0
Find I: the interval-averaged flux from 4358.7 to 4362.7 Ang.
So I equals 9.46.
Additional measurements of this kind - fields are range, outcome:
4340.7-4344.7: 7.07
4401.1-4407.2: 8.45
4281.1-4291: 7.84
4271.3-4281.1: 8.26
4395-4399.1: 8.86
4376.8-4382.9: 8.47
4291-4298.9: 7.75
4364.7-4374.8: 9.09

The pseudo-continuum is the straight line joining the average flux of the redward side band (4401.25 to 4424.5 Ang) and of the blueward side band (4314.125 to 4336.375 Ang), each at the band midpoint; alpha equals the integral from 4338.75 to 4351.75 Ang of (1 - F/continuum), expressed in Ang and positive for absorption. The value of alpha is 1.6 Ang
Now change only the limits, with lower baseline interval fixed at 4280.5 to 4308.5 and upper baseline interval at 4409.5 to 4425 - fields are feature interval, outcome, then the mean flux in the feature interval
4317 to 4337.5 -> -1.71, 8.46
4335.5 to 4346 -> 1.13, 7.15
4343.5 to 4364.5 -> -1.50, 8.8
